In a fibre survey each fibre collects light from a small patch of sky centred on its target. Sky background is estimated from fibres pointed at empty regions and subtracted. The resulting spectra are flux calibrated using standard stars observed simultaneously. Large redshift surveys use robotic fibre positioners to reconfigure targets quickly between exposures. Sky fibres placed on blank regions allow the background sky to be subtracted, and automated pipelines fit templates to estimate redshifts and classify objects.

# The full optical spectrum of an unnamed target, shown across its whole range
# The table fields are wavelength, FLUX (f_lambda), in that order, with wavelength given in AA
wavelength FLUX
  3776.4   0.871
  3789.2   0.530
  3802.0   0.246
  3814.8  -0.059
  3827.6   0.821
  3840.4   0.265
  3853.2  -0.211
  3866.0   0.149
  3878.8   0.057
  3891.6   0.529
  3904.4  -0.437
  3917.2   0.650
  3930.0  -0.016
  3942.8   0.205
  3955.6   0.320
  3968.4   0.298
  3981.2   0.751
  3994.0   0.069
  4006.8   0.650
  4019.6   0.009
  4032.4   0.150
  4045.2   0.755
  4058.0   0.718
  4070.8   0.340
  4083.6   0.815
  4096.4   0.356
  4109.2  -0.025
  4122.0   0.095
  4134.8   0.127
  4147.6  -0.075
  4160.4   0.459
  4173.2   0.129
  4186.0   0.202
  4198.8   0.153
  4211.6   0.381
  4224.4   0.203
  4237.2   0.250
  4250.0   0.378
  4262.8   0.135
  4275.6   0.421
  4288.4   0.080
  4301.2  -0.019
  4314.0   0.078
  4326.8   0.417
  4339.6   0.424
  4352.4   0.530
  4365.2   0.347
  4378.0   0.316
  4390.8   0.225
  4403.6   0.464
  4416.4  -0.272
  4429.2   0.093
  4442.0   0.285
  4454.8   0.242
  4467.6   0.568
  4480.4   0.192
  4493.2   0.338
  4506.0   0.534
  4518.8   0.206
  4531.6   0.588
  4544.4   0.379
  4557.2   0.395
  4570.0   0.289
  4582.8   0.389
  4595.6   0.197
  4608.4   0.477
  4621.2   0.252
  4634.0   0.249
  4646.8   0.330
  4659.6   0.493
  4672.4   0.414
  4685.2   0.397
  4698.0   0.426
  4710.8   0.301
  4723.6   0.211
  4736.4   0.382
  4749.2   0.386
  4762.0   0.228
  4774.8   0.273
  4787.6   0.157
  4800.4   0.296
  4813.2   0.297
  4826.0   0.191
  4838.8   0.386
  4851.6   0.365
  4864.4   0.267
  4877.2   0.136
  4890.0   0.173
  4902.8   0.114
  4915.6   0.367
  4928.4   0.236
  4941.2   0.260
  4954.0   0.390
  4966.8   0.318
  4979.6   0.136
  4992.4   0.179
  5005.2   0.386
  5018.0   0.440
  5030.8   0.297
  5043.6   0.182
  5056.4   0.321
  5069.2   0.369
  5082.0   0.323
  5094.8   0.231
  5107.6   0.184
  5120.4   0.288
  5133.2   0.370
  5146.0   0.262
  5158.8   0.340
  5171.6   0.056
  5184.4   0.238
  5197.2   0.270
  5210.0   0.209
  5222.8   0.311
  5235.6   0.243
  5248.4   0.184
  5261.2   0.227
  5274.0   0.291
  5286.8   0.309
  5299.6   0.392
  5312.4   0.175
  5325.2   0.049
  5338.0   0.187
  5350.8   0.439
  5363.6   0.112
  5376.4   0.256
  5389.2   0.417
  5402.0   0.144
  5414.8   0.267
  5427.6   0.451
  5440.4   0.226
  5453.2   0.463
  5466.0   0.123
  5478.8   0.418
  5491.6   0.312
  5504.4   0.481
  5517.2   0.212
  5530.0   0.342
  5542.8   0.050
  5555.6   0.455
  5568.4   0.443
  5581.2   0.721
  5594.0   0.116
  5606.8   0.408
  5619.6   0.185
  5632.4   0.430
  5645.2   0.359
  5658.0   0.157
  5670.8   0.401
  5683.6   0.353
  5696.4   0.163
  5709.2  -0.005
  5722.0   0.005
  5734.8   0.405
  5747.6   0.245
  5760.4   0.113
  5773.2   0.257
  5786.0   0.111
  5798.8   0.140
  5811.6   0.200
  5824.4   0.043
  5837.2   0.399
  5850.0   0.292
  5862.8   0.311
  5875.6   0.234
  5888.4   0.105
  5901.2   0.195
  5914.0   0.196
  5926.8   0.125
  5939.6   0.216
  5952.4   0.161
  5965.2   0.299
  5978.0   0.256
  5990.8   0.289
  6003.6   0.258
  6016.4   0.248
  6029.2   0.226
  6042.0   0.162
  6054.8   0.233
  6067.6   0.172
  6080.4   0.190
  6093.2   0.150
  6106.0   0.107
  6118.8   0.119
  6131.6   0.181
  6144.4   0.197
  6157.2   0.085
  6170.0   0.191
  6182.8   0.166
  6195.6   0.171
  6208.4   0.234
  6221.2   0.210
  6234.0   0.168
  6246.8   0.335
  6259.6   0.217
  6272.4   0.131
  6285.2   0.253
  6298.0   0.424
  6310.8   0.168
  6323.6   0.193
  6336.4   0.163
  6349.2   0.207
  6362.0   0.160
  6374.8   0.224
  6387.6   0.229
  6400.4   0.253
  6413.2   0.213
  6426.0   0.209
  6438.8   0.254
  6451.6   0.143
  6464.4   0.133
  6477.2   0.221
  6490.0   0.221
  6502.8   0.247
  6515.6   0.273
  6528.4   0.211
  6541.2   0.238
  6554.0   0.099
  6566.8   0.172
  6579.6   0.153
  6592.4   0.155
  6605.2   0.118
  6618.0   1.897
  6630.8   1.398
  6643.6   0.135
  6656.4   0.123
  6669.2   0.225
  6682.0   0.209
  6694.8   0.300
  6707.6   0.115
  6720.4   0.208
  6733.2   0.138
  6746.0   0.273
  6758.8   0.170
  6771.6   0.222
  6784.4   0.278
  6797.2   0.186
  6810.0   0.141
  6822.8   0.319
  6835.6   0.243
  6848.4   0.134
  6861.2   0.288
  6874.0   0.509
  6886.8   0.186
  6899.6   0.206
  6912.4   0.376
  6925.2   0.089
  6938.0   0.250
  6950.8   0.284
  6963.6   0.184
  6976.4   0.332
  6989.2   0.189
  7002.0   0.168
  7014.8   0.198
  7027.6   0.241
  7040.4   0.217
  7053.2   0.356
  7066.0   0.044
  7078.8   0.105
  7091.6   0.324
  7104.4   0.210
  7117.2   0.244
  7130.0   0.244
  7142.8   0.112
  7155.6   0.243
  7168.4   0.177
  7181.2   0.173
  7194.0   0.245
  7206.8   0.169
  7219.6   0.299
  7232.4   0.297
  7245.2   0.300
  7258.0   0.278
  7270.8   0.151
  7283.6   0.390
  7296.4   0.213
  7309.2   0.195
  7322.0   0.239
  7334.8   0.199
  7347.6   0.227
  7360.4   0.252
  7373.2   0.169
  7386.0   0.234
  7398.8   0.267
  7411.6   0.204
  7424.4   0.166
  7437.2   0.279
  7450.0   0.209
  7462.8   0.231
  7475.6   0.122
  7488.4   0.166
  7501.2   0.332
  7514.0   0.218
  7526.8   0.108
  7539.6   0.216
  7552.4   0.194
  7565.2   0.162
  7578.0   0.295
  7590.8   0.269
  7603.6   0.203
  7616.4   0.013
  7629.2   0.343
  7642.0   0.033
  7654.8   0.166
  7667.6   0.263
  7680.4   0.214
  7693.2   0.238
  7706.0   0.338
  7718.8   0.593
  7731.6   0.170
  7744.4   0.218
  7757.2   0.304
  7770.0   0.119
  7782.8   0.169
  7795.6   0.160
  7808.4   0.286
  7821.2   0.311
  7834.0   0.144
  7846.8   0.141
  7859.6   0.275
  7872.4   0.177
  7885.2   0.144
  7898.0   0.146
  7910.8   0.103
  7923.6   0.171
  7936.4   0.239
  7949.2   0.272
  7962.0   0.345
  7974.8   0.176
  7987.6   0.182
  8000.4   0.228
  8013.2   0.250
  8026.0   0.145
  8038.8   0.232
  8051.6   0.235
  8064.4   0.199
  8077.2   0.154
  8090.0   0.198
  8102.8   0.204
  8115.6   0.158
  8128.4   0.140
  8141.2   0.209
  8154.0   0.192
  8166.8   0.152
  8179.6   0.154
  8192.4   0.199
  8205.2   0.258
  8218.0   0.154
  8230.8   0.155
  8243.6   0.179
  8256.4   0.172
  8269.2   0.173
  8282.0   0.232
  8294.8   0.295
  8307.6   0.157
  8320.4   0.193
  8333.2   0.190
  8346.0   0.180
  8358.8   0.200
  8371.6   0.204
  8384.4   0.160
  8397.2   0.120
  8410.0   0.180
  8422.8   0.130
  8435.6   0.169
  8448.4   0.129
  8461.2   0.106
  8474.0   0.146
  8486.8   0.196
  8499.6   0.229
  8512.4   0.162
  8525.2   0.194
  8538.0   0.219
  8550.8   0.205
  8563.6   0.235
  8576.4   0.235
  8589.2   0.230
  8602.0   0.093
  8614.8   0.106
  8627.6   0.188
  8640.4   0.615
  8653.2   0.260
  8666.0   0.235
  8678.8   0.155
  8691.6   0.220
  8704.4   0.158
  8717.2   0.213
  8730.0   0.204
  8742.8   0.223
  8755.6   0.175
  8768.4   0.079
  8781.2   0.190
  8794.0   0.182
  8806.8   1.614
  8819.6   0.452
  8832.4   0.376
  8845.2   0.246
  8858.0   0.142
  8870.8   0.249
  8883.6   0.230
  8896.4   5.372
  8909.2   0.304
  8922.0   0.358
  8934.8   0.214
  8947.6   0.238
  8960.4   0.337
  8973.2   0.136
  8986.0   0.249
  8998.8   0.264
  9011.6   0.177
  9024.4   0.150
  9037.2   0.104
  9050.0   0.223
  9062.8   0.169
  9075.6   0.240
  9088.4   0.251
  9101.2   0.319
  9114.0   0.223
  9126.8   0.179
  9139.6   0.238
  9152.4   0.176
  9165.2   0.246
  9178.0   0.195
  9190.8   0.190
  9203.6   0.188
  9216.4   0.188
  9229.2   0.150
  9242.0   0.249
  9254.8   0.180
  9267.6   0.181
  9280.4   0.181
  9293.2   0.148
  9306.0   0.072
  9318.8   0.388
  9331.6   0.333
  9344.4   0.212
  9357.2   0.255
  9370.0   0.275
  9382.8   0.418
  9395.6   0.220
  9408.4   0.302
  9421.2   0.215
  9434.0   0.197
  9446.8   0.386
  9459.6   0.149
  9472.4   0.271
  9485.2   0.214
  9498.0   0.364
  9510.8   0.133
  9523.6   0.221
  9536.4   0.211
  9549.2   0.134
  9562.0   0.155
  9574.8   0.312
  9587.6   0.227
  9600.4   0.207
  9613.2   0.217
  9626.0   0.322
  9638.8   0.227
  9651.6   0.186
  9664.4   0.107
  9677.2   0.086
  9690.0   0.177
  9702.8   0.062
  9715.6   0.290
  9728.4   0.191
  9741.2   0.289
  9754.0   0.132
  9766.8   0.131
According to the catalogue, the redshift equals 0.78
